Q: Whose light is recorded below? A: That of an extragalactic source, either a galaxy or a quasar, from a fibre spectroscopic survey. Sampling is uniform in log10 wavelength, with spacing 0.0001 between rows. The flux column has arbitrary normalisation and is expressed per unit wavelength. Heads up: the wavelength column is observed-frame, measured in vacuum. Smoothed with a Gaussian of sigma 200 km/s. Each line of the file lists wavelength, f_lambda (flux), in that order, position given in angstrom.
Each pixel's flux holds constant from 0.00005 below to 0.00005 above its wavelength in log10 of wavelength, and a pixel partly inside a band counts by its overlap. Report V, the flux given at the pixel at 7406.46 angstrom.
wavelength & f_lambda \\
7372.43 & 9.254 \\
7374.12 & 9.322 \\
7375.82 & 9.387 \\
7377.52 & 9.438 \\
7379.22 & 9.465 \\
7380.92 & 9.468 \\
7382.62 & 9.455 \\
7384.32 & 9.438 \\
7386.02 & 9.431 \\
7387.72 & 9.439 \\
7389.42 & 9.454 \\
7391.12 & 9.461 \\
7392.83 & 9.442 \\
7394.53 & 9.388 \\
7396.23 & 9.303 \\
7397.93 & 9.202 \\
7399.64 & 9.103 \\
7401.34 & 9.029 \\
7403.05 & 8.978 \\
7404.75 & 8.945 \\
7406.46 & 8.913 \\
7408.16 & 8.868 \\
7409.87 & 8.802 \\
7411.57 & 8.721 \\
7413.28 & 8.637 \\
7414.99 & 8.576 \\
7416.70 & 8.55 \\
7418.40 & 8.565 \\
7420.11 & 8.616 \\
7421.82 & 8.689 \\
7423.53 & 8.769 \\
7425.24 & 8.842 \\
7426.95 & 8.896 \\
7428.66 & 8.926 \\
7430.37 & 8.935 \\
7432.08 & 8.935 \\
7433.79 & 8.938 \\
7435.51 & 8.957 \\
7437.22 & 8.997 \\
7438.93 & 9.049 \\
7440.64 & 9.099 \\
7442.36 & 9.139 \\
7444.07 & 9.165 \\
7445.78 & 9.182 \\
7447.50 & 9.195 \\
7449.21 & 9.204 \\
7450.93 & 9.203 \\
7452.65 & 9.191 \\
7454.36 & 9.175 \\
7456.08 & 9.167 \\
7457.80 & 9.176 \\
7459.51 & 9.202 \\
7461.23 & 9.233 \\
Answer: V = 8.913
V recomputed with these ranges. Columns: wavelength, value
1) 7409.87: 8.802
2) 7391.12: 9.461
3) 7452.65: 9.191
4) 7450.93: 9.203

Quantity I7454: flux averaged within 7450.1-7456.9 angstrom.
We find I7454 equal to 9.18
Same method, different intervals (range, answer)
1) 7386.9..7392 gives 9.44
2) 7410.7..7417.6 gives 8.63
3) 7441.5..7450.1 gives 9.18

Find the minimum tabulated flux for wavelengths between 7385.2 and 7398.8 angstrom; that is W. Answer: 9.202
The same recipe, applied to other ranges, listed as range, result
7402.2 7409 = 8.868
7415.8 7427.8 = 8.55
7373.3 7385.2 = 9.322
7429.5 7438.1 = 8.935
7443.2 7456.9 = 9.165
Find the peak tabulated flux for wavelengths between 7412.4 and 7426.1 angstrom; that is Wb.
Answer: 8.842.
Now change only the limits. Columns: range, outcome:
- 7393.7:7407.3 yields 9.388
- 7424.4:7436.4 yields 8.957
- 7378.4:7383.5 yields 9.468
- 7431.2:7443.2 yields 9.139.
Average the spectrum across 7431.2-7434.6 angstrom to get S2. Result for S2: 8.94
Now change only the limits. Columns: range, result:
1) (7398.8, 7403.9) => 9.04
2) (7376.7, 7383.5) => 9.45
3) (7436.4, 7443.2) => 9.07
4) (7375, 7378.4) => 9.41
